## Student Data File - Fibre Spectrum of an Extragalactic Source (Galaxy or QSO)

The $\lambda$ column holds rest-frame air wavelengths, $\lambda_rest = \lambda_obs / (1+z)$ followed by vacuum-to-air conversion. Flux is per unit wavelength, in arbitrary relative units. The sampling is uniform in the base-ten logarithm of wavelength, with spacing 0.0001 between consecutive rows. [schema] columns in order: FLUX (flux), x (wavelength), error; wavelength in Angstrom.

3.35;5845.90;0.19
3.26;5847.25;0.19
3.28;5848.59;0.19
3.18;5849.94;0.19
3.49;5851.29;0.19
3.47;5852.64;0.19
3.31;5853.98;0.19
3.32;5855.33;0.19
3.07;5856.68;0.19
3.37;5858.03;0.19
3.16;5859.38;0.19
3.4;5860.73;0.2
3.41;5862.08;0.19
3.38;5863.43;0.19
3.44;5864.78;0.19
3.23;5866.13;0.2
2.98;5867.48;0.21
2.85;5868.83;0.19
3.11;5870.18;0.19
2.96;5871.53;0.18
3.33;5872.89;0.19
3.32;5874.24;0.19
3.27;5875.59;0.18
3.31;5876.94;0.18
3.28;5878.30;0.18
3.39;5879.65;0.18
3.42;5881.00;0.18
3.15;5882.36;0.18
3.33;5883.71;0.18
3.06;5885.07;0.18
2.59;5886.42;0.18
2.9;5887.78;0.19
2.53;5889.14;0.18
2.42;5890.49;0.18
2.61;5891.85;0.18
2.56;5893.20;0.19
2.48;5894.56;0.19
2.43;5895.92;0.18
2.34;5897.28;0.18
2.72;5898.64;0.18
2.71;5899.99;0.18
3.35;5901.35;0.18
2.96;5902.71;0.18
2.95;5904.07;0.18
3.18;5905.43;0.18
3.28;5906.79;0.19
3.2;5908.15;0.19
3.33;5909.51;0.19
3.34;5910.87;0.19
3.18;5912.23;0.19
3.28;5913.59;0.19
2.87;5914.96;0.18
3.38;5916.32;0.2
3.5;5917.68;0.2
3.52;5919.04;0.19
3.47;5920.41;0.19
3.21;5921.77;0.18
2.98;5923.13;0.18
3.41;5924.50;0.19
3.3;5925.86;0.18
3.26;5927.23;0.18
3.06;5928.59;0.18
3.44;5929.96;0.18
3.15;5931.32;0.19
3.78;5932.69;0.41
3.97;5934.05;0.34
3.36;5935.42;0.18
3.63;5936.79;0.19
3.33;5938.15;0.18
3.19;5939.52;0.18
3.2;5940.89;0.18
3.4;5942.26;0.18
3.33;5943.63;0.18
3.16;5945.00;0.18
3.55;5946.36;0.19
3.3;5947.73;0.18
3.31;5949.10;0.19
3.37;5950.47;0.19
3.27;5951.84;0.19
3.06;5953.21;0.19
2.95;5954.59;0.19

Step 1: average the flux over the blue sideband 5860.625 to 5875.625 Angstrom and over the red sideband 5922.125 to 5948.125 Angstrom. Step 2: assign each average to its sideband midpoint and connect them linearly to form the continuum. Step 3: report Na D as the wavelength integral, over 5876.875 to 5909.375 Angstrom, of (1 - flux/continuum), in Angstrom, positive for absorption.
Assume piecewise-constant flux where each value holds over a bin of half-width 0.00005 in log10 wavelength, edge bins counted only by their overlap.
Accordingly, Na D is 3.44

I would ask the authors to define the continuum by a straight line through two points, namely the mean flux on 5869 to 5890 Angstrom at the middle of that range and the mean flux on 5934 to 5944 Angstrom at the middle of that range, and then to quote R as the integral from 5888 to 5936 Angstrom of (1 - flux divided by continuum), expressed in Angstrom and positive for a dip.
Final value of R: 2.6 Angstrom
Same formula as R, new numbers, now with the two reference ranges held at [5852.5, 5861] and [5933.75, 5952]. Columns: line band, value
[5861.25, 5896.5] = 2.94 Angstrom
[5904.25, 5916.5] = 0.48 Angstrom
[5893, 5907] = 2.20 Angstrom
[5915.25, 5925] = 0.05 Angstrom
